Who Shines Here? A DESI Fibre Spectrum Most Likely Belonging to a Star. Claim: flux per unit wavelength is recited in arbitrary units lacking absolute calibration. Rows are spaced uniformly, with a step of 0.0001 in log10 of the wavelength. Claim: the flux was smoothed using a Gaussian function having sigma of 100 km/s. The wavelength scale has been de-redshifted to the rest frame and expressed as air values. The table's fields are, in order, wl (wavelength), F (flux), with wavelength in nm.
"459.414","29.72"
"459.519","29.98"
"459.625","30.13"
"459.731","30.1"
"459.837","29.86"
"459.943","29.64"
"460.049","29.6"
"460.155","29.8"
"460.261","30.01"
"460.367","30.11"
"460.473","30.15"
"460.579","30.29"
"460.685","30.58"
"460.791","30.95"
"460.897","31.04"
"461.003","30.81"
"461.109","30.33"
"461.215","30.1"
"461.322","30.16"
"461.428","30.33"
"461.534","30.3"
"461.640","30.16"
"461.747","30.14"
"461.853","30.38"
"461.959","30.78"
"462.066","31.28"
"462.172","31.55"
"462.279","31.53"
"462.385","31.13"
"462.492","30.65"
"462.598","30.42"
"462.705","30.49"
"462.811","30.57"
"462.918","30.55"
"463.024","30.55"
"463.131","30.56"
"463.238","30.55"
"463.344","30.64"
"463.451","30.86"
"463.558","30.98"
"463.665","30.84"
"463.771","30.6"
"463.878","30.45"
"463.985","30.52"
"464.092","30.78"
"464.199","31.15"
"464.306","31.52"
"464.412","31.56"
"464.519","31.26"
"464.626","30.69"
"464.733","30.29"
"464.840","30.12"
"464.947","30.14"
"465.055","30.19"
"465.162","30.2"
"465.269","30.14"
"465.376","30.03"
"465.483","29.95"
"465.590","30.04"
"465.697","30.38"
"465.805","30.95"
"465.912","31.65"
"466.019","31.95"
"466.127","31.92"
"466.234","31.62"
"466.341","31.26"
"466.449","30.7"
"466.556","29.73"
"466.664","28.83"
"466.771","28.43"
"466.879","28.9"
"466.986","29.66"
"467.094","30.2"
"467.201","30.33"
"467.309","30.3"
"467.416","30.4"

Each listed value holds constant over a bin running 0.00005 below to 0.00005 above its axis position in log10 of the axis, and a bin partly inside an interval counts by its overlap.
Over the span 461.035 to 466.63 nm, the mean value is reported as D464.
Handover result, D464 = 30.7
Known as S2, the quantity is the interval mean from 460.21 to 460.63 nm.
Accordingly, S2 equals 30.1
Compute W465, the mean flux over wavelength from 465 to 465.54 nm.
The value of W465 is 30.1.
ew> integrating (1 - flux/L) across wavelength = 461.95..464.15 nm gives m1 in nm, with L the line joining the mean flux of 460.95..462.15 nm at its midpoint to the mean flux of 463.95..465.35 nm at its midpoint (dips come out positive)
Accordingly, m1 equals -0.02 nm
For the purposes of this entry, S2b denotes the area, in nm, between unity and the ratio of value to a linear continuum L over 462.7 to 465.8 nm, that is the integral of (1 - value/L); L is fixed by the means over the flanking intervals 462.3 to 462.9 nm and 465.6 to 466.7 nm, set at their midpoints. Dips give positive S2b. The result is 0.02 nm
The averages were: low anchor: 30.7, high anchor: 30.9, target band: 30.6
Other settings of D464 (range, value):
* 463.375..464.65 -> 30.9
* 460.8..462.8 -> 30.7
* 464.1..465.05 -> 30.8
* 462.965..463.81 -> 30.7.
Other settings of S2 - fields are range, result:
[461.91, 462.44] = 31.2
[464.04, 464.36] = 31.2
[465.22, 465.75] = 30.1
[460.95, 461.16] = 30.6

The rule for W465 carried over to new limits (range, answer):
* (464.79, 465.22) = 30.1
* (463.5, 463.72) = 30.9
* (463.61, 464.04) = 30.6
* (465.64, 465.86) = 30.6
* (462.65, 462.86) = 30.5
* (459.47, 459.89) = 30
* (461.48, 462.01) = 30.4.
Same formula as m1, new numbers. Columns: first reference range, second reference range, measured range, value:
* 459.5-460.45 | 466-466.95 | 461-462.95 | -0.04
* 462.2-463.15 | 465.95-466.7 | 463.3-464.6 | -0.01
